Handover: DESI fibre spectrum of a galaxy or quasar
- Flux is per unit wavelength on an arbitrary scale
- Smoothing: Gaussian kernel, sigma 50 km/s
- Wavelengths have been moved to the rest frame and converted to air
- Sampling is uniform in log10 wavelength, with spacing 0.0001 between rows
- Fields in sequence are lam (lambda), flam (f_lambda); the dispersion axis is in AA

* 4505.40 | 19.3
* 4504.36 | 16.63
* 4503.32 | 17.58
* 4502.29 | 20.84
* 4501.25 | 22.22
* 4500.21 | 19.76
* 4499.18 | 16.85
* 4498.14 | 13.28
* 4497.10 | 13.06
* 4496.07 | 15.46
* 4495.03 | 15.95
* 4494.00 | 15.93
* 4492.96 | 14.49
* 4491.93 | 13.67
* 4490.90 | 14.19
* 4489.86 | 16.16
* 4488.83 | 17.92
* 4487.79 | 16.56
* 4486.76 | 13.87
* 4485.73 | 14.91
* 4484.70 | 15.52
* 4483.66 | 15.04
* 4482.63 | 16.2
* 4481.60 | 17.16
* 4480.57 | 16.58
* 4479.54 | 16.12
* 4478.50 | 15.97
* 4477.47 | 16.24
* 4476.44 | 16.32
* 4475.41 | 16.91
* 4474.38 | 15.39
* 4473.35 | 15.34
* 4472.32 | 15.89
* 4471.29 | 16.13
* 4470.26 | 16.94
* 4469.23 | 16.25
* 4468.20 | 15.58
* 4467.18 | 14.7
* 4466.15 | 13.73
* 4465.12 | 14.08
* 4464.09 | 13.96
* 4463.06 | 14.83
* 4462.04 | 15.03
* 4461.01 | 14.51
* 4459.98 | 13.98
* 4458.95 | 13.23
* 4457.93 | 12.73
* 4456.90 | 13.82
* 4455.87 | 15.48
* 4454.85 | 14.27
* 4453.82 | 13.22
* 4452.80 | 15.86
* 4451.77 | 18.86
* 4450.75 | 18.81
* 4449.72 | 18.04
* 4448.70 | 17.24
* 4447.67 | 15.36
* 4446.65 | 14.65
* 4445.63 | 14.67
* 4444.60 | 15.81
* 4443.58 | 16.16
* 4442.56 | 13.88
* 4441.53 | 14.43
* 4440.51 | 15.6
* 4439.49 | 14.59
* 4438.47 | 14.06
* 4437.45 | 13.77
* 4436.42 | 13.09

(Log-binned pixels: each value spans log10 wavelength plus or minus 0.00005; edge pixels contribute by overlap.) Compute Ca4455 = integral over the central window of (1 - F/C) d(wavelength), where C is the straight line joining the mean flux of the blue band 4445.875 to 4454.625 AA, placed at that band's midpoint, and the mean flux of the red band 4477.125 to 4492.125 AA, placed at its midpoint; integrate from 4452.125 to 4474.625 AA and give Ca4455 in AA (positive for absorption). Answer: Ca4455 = 1.9 AA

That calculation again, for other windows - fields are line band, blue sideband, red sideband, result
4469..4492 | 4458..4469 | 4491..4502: -1.0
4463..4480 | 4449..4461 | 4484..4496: -0.3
